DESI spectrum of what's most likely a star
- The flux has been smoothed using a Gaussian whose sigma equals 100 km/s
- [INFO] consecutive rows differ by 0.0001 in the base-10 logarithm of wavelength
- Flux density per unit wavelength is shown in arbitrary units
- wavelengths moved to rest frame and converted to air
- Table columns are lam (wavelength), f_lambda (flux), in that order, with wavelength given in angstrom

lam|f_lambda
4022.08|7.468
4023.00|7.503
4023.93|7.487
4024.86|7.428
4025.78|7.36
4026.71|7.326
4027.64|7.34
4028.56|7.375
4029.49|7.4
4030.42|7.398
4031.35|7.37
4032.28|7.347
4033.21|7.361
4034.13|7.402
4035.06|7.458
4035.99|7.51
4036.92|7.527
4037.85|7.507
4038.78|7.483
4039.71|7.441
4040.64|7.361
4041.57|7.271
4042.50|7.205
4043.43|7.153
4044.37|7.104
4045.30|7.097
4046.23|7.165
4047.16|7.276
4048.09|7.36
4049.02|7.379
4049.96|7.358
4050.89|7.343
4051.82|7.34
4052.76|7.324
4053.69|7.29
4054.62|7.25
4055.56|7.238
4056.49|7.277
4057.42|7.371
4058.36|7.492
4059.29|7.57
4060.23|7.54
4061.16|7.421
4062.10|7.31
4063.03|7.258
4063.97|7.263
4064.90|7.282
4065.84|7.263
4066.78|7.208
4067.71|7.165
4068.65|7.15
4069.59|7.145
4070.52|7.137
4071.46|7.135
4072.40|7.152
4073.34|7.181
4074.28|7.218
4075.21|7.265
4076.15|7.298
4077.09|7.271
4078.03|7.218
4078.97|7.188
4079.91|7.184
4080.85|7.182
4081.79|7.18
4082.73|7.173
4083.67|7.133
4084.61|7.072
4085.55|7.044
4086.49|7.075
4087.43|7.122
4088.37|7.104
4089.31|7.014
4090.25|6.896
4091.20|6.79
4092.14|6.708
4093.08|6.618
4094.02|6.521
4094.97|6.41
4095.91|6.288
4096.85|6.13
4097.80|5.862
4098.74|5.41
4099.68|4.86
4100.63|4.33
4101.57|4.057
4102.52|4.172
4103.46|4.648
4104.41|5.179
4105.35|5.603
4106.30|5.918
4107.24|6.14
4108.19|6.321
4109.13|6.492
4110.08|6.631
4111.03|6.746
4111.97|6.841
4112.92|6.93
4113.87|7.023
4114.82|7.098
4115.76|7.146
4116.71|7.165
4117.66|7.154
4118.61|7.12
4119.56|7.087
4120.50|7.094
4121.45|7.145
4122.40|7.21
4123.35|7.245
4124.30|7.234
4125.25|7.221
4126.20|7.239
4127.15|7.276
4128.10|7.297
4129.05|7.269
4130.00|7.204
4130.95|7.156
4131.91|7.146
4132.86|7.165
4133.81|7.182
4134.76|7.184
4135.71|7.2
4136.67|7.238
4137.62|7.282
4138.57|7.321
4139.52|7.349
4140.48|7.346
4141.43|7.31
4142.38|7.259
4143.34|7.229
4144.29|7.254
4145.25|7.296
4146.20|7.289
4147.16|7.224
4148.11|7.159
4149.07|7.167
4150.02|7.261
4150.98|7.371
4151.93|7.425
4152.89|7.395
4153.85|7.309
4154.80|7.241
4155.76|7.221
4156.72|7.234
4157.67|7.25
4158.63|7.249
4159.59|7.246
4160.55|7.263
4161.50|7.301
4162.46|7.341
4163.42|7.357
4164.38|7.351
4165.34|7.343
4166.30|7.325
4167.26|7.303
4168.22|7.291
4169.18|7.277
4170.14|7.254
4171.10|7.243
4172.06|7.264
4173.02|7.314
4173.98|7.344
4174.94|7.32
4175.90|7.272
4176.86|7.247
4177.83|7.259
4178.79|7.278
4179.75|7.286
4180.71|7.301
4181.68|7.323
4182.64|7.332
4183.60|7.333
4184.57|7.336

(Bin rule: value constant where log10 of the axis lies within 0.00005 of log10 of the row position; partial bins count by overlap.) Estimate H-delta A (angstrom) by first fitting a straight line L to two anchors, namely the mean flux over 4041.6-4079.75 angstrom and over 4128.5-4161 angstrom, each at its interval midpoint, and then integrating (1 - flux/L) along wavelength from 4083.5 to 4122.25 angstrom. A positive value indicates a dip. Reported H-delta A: 4.62 angstrom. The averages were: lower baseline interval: 7.26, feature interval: 6.39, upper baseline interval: 7.25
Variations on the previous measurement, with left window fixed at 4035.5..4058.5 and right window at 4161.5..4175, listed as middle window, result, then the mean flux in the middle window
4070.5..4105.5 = 3.9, 6.49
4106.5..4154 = 1.2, 7.13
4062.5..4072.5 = 0.2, 7.2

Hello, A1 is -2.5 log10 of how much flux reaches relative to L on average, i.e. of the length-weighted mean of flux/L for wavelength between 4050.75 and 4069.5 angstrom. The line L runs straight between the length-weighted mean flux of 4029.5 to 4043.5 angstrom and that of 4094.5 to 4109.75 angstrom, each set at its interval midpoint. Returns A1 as -0.09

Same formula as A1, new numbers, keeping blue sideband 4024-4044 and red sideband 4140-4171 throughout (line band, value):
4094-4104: 0.36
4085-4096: 0.08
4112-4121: 0.04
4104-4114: 0.16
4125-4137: 0.01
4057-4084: 0.01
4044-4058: 0.01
